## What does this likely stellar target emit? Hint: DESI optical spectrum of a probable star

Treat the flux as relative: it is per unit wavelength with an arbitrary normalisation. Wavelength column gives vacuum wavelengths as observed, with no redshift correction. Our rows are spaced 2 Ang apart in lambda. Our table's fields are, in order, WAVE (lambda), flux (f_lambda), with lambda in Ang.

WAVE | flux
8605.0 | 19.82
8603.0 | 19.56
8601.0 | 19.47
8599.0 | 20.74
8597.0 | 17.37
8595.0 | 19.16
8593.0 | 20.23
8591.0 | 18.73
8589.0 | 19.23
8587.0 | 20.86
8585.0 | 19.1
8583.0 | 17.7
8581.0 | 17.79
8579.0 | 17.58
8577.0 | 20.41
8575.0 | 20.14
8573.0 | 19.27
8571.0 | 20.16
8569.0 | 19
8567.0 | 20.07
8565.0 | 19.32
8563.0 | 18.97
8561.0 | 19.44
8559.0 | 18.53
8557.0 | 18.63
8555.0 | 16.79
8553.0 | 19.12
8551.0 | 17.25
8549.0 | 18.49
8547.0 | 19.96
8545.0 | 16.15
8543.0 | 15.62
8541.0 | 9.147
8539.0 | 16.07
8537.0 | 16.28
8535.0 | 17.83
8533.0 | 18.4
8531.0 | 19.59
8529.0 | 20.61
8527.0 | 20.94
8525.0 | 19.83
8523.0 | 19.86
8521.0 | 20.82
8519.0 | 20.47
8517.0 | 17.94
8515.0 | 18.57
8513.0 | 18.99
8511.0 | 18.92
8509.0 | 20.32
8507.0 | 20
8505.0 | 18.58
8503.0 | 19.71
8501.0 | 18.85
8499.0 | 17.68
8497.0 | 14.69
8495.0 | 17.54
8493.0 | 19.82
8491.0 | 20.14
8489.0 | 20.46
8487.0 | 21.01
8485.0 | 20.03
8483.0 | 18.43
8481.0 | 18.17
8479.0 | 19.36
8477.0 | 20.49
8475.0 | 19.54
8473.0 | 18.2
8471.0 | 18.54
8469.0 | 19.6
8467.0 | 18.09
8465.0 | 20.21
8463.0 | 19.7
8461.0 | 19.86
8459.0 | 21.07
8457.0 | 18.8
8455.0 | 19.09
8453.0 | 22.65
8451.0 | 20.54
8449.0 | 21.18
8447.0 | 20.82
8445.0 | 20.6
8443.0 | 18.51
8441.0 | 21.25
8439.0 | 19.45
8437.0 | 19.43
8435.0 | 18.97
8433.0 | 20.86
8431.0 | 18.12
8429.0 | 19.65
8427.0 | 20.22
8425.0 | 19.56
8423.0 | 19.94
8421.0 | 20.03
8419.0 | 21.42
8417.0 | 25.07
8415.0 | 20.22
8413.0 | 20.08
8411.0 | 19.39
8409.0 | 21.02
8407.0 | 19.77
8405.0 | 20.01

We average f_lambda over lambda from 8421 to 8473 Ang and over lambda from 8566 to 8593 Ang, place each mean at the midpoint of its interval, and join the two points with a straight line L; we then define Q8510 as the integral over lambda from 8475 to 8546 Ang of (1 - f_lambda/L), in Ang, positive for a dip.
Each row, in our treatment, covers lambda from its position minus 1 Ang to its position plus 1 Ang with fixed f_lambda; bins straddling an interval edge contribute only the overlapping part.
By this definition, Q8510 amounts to 3.4 Ang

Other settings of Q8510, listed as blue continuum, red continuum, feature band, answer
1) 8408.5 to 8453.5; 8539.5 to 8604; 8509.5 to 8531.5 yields -0.57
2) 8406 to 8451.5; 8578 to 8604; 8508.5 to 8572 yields 3.06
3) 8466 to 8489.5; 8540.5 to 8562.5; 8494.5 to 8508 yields 0.38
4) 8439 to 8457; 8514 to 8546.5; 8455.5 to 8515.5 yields 0.44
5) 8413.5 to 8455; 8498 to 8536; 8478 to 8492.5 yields 0.07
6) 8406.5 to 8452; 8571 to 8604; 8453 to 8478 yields 0.59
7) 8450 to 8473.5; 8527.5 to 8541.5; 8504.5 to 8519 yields -0.90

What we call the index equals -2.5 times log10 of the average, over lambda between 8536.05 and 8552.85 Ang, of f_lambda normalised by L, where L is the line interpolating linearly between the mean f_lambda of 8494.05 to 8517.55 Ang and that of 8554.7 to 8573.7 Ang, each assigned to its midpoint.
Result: 0.16 mag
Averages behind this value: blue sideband 18.5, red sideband 19.1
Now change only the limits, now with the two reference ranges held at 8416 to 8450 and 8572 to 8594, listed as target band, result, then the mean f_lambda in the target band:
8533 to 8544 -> 0.26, 15.3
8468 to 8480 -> 0.04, 19.3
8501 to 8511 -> 0.01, 19.5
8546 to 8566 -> 0.04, 18.6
